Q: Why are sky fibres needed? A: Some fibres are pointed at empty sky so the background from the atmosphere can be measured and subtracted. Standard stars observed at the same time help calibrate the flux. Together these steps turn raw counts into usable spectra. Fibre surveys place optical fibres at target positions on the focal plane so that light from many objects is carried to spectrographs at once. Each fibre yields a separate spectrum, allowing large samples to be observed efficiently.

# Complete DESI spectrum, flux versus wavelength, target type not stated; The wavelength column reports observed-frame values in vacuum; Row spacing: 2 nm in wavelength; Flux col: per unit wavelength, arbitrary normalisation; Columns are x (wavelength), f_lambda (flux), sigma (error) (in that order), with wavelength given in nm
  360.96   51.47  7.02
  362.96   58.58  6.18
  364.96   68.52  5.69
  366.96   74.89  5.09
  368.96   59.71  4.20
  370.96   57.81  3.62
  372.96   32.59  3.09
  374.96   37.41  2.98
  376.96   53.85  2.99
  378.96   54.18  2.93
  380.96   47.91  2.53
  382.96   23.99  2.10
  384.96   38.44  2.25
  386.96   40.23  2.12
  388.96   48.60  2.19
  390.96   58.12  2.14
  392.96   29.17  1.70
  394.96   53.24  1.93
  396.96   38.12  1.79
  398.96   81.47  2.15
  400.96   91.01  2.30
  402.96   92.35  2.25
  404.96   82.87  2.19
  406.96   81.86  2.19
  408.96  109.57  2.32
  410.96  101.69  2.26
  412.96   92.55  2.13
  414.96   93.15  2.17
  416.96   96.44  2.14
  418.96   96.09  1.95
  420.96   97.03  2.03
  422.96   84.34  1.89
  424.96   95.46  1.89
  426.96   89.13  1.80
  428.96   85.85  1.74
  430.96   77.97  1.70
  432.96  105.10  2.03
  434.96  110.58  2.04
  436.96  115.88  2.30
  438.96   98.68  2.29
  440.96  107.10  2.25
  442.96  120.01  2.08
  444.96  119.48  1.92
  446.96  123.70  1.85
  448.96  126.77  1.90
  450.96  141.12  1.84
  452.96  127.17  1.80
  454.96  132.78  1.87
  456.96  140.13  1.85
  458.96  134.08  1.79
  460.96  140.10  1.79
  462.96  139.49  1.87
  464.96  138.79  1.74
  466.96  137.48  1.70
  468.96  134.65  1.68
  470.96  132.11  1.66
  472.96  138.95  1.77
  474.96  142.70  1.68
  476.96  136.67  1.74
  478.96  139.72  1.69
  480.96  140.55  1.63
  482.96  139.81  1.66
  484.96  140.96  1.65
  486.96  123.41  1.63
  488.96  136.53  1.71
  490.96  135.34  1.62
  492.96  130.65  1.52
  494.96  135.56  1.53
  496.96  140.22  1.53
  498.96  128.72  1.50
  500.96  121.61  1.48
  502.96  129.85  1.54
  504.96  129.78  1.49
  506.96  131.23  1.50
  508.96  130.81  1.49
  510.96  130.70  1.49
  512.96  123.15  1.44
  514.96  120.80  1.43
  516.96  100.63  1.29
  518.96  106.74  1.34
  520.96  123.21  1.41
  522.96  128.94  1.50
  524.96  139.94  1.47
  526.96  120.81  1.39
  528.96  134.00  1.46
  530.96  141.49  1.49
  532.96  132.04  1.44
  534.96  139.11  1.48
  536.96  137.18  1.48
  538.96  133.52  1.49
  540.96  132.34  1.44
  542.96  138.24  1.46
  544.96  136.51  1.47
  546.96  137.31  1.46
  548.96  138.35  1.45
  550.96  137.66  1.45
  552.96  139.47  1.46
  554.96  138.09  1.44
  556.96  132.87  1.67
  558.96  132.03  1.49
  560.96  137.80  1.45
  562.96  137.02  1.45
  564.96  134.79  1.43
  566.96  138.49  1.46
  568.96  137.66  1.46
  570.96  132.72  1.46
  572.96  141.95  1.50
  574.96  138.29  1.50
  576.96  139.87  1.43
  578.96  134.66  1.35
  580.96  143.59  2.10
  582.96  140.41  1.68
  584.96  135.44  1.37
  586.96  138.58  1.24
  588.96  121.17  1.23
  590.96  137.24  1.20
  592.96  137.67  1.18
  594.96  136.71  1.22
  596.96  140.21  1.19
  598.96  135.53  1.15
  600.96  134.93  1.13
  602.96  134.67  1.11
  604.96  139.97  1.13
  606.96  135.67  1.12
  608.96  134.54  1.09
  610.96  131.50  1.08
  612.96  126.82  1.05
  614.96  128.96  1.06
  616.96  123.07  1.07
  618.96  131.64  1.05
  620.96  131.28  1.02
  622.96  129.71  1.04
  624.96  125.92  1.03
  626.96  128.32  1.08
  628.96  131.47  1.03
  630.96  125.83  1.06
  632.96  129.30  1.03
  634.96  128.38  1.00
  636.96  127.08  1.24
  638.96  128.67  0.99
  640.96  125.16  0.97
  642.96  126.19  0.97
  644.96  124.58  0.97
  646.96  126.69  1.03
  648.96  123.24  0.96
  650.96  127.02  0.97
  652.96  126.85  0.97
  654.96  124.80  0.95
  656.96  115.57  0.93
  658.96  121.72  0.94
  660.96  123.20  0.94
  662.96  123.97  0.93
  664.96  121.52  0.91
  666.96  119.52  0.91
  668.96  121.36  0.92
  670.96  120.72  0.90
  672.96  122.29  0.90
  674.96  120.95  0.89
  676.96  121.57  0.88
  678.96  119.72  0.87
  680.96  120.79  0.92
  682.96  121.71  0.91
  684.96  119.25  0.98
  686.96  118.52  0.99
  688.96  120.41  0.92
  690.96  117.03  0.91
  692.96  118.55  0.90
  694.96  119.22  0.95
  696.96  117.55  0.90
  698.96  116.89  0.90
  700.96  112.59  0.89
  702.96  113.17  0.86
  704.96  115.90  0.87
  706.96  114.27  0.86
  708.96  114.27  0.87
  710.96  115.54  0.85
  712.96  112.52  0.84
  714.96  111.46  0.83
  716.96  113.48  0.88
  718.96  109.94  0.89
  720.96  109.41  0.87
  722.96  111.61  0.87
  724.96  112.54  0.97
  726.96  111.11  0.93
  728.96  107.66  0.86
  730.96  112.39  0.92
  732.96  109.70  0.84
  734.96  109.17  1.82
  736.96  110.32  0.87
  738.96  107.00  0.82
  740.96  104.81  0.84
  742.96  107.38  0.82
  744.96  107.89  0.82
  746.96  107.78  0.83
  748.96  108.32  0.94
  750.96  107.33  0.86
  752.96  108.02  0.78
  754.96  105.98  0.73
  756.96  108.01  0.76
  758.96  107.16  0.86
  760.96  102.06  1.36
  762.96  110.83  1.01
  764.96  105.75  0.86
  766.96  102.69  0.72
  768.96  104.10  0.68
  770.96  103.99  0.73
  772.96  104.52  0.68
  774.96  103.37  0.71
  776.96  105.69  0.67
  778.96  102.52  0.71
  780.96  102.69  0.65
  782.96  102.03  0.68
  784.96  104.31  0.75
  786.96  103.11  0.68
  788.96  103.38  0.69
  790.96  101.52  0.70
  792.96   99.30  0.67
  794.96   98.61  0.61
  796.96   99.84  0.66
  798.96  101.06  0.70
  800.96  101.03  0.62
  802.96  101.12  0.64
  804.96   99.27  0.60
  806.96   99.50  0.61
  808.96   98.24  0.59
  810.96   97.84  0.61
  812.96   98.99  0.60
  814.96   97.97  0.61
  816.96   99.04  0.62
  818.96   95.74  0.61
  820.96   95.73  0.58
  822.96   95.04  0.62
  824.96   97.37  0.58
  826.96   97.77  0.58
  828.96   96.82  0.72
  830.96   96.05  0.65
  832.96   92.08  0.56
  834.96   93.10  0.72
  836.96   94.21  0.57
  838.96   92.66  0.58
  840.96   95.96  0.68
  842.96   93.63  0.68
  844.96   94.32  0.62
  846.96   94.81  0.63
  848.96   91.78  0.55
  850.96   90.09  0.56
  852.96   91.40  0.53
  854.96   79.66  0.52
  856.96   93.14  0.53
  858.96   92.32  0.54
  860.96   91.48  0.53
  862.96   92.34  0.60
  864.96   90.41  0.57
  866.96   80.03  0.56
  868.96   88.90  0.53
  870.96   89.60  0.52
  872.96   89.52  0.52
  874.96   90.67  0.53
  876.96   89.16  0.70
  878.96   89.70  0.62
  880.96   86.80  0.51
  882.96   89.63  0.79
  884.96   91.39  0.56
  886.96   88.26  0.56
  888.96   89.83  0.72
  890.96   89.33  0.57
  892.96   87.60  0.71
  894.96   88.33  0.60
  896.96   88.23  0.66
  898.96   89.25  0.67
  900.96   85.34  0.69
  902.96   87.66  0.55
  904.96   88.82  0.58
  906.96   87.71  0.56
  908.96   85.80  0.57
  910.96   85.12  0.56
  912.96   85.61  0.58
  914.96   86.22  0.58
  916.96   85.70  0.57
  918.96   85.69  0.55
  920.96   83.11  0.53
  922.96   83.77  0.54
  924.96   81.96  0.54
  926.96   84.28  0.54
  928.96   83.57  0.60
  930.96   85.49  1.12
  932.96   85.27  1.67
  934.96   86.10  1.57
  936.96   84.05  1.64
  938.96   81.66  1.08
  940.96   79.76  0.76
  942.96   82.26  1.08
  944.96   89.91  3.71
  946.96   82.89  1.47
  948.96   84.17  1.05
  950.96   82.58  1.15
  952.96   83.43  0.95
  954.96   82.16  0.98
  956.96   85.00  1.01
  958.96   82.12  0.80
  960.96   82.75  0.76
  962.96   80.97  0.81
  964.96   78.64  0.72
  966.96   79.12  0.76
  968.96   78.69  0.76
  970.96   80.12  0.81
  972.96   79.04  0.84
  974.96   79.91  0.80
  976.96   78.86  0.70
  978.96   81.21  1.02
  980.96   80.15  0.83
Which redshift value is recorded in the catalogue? 0.00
